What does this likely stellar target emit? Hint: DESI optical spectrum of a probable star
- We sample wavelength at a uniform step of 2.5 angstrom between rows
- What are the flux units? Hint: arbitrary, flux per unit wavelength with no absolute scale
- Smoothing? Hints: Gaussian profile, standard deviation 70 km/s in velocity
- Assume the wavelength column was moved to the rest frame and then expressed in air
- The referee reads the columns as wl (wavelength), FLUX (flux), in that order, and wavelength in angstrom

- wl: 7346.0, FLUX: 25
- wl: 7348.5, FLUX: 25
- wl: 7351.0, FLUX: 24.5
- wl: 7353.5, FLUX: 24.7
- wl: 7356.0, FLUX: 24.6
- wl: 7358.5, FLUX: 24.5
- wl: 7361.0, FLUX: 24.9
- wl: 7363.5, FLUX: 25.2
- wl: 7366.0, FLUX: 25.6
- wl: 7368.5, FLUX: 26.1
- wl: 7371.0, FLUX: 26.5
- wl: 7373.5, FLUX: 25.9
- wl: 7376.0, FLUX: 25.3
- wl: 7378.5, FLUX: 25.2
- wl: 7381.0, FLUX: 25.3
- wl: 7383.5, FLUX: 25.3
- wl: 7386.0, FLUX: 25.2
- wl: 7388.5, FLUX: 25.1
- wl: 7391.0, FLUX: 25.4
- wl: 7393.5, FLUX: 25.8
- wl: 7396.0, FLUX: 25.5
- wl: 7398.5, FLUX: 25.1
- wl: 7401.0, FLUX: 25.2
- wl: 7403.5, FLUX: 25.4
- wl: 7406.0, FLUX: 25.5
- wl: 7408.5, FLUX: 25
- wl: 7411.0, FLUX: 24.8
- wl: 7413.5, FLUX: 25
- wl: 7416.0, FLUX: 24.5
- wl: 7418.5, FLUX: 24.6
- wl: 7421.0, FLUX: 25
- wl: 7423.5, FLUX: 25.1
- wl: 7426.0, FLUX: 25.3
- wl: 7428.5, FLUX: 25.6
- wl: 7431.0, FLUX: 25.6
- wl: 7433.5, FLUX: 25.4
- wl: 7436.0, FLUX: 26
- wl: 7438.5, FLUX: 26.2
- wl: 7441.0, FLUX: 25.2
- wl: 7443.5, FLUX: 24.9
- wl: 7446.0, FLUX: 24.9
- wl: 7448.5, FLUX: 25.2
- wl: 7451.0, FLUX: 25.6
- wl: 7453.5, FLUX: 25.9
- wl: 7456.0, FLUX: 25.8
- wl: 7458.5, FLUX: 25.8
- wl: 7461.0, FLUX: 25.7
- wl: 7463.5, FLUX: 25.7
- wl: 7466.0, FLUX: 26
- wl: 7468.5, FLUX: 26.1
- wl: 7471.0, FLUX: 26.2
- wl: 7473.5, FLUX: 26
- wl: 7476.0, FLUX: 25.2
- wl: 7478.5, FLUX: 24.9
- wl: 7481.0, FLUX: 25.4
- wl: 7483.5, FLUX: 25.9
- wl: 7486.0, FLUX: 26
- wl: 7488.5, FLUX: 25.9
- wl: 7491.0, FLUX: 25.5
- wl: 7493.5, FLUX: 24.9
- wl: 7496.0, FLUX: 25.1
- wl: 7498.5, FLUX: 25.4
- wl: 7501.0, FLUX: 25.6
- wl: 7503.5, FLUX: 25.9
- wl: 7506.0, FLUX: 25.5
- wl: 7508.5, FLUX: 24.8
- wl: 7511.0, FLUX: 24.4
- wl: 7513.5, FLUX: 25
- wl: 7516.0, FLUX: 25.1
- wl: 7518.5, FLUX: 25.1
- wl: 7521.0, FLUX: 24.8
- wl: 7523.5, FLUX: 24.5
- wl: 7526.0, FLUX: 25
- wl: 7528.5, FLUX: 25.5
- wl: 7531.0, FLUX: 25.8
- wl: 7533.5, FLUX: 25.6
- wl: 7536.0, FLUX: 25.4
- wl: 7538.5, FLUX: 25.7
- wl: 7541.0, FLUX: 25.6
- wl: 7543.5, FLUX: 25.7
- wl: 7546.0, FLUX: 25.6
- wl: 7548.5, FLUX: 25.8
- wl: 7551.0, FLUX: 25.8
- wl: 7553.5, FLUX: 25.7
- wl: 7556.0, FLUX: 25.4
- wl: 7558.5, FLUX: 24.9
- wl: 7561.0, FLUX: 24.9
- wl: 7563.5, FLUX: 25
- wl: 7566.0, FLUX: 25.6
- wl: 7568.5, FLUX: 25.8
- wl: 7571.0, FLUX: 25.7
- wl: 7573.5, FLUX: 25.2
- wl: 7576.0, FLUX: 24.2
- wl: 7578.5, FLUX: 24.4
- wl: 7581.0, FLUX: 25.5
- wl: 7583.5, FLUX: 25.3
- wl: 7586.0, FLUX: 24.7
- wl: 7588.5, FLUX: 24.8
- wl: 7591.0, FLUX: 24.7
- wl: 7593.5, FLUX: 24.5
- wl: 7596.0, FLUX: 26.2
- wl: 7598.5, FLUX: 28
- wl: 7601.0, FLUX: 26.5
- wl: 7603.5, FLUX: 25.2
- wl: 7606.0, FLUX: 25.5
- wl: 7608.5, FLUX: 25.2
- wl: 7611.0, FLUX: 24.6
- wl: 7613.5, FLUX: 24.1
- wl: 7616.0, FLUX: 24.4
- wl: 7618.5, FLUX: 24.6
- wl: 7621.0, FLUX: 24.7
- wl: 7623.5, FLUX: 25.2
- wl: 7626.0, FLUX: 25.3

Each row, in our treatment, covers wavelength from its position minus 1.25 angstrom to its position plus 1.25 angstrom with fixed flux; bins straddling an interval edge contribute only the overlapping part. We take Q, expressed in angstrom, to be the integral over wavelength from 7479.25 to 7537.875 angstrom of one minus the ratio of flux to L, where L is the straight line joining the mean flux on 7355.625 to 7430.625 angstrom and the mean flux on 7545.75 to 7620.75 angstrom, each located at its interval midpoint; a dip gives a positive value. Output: -0.1 angstrom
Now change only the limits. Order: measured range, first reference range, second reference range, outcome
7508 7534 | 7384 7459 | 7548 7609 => 0.3 angstrom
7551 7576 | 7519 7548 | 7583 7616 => 0.0 angstrom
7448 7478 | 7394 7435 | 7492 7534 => -0.7 angstrom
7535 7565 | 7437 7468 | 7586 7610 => 0.1 angstrom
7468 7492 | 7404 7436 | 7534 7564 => -0.4 angstrom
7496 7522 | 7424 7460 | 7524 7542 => 0.3 angstrom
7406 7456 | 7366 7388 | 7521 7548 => 0.5 angstrom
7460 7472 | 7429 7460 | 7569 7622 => -0.2 angstrom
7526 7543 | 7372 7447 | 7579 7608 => -0.1 angstrom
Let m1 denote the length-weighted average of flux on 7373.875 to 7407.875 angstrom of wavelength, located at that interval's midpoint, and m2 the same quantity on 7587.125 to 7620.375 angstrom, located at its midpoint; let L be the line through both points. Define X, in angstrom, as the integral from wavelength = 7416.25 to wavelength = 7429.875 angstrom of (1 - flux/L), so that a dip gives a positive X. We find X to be 0.1 angstrom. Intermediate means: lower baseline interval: 25.3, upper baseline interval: 25.2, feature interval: 25.1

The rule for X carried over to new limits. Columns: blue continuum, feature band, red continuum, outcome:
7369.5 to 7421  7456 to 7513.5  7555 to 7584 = -0.7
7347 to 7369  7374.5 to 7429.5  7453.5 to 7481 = 0.2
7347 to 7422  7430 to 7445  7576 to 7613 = -0.2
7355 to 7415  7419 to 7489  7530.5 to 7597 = -0.7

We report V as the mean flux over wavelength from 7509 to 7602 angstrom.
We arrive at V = 25.3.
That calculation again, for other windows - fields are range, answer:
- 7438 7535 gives 25.4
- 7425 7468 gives 25.6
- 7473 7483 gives 25.4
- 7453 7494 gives 25.7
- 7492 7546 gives 25.3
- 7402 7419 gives 25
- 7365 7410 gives 25.5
